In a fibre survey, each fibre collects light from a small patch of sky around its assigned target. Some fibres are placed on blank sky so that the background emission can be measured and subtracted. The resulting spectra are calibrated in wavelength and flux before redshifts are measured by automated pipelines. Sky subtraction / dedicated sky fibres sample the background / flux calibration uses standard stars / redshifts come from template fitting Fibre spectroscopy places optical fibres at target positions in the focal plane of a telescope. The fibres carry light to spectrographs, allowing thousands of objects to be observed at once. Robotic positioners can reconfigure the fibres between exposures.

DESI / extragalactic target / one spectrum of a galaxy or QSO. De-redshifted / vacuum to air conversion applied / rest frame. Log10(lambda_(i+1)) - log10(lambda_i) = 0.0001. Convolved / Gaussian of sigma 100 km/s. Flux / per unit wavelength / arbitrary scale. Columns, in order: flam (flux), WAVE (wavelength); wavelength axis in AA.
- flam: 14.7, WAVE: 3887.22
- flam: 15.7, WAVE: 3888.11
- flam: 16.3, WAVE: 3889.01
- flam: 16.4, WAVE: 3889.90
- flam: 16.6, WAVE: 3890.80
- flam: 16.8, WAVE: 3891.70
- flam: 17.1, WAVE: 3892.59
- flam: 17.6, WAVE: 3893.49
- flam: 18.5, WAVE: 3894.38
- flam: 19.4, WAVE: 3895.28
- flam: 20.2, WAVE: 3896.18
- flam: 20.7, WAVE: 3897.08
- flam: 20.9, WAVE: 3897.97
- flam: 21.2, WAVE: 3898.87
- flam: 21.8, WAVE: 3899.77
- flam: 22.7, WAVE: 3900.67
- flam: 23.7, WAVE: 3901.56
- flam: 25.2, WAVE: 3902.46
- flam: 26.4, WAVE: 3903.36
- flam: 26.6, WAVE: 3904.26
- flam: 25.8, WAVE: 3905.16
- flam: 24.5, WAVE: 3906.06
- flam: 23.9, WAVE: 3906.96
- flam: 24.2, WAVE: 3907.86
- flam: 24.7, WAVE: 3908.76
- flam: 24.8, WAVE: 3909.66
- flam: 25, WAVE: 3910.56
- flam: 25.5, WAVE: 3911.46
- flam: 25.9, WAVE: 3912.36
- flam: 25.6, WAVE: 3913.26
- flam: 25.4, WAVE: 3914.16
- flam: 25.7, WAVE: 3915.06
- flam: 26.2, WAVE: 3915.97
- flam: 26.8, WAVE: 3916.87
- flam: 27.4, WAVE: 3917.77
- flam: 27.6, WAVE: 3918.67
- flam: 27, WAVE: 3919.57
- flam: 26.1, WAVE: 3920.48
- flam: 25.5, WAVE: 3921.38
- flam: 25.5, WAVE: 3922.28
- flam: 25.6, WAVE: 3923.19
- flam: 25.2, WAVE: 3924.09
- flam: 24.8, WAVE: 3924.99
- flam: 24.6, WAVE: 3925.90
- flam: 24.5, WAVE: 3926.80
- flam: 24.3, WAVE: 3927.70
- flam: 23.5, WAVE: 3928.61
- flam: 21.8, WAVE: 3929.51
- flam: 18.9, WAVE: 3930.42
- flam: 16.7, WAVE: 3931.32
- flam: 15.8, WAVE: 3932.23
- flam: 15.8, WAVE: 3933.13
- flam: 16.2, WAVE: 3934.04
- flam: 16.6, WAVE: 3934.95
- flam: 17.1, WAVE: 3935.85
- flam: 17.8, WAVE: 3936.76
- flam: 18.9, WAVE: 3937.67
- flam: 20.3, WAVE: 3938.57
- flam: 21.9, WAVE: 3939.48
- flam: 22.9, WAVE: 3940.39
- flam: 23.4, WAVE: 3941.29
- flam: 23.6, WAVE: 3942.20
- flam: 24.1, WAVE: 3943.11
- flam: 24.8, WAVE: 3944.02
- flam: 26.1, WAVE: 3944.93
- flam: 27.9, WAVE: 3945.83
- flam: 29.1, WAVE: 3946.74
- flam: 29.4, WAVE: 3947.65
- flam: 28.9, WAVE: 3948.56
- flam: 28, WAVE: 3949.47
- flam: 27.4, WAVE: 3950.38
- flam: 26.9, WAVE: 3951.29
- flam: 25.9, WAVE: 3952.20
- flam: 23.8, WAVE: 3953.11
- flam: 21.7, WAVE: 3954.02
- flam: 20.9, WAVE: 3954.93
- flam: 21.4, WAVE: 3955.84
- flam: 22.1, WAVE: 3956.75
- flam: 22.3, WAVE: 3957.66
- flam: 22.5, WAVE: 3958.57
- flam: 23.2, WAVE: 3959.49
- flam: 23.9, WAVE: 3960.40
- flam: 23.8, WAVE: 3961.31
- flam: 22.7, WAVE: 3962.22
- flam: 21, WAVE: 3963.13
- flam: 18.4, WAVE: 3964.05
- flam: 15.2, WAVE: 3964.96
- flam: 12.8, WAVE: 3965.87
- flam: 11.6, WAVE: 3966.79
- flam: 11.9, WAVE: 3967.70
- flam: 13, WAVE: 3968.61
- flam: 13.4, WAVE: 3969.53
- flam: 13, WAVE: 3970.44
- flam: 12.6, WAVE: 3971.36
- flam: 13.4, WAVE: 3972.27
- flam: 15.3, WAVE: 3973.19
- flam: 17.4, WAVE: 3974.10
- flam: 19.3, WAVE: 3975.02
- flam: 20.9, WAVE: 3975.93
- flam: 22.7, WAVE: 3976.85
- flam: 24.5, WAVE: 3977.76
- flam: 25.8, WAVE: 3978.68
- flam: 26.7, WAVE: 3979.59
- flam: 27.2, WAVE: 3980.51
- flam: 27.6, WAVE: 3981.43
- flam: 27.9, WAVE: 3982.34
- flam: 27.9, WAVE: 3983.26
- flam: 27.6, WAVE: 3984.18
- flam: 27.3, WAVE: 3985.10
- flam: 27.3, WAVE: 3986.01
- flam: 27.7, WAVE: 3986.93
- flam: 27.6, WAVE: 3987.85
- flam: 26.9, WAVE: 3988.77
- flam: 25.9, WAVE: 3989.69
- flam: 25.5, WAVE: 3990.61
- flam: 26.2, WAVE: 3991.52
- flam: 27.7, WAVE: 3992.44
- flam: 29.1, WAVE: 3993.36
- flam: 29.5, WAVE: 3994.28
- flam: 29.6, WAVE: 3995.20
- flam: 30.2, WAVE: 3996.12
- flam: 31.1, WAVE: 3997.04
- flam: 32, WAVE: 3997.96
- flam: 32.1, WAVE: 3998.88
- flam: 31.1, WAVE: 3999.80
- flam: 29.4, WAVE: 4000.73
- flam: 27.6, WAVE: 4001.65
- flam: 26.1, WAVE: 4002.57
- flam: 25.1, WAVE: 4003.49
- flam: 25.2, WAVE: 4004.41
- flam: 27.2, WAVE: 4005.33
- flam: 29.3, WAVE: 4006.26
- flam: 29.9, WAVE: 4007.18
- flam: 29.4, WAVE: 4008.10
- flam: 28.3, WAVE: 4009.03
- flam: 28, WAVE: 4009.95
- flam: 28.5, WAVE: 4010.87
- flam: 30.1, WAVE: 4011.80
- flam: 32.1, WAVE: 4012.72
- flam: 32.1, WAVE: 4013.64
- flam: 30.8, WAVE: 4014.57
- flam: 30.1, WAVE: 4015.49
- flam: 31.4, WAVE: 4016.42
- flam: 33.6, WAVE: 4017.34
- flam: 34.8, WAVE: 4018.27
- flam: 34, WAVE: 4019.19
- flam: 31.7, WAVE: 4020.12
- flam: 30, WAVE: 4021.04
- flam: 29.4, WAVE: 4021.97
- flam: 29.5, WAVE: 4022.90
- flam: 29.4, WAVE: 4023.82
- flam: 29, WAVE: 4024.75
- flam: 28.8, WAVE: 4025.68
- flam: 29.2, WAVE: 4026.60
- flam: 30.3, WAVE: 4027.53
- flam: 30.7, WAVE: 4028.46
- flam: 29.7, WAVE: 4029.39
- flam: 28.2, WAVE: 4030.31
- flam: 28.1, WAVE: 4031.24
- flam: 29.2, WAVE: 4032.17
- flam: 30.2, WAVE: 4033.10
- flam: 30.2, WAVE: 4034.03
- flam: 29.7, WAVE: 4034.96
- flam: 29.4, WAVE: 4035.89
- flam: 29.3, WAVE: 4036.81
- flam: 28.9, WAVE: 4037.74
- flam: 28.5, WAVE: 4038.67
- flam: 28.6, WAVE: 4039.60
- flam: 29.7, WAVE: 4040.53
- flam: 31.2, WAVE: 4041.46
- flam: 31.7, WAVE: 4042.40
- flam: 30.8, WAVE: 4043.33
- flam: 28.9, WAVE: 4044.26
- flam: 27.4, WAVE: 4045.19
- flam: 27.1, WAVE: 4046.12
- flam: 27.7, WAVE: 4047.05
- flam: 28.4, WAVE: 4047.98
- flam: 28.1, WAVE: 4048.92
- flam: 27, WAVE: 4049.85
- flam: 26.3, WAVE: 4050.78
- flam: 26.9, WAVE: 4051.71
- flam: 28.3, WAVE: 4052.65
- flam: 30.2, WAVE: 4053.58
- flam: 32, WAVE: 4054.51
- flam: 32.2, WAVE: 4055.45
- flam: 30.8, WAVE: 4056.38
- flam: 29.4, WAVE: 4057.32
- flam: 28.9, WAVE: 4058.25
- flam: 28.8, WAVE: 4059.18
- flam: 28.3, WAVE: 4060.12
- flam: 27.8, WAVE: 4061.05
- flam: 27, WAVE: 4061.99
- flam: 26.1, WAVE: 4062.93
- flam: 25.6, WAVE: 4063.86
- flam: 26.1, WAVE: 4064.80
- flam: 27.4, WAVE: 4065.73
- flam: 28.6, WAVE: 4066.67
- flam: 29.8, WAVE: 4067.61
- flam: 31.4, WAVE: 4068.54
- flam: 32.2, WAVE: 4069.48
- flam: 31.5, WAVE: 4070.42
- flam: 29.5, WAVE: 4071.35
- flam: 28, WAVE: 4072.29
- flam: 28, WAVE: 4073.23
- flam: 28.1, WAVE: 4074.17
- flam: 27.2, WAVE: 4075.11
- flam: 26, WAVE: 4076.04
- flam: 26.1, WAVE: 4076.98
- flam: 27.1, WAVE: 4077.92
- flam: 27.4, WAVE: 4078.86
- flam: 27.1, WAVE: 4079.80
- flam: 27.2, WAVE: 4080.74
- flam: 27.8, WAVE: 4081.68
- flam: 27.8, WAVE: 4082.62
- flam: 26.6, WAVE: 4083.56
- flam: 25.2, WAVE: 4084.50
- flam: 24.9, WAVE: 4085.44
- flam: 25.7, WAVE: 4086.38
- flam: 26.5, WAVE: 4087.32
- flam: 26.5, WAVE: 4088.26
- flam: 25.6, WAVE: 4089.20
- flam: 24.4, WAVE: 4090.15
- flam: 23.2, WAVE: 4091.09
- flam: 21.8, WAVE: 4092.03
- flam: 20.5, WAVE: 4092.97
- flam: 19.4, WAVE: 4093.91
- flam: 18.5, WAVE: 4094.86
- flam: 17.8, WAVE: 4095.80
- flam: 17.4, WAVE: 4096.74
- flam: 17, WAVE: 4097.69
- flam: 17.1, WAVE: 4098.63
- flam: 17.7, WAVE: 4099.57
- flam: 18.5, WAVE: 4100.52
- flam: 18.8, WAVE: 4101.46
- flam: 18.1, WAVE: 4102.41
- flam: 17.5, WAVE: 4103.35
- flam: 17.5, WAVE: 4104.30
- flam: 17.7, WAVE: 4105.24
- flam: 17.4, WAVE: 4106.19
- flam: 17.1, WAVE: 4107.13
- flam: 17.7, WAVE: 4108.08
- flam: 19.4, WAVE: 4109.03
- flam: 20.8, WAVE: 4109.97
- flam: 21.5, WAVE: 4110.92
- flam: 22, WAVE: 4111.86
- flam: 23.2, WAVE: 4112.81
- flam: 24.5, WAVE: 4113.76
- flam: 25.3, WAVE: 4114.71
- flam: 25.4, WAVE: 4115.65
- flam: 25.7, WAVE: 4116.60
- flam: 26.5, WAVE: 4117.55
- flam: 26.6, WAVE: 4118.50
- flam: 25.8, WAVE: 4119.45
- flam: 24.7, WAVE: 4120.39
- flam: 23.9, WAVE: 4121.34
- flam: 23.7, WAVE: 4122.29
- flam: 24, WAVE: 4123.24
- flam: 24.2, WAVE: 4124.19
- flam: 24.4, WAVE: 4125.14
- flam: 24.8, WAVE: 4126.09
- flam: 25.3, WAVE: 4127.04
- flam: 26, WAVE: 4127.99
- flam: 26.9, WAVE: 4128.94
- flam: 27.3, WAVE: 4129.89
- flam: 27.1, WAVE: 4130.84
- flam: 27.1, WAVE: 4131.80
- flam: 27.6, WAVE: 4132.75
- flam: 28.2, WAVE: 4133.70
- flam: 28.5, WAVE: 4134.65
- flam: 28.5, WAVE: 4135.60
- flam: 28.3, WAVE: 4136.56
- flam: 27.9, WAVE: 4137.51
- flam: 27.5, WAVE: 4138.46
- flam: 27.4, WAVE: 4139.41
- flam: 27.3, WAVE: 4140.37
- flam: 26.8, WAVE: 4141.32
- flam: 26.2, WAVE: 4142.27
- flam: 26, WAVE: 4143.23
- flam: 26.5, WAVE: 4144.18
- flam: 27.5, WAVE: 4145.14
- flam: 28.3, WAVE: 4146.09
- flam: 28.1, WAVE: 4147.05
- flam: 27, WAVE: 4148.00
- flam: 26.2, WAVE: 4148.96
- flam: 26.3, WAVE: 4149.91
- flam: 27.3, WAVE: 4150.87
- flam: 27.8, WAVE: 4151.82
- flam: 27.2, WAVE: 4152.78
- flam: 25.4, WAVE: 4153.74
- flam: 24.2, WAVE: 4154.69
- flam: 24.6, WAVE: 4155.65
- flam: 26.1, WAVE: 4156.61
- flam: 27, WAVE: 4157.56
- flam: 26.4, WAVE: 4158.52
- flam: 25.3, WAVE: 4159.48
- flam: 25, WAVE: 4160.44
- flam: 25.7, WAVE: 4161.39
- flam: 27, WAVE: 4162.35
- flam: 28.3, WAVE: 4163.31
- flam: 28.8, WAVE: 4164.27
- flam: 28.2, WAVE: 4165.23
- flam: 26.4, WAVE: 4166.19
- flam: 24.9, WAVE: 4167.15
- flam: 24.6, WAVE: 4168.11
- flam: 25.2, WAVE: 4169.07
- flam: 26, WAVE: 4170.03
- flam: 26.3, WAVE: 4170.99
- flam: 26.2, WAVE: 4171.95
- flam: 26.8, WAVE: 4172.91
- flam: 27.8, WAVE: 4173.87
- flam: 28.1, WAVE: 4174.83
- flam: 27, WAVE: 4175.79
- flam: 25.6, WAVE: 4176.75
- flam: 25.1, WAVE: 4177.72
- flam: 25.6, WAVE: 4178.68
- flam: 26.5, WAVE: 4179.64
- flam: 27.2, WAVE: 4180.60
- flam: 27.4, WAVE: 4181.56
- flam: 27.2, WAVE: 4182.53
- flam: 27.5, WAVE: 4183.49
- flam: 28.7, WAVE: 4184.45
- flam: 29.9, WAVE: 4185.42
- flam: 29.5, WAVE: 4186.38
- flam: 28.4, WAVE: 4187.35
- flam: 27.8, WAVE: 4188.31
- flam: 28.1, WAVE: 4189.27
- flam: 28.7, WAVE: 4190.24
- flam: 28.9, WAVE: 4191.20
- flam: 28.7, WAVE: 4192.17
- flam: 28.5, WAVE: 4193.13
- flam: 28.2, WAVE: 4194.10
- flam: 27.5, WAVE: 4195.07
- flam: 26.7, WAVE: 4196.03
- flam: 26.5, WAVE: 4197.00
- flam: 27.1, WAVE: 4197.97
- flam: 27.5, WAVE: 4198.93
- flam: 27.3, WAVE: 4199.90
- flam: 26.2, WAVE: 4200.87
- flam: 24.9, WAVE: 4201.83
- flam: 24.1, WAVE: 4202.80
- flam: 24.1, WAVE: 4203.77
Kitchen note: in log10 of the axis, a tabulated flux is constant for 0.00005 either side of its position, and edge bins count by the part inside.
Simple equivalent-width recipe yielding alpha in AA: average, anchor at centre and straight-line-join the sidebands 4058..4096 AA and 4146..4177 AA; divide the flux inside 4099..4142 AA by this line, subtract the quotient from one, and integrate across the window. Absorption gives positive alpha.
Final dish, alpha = 4.3 AA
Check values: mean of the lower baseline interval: 26.5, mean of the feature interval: 23.8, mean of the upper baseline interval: 26.5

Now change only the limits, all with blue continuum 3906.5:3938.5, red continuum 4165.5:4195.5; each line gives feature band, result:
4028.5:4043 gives -2.7 AA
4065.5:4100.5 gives 0.7 AA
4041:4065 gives -3.2 AA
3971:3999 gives -1.6 AA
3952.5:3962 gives 0.4 AA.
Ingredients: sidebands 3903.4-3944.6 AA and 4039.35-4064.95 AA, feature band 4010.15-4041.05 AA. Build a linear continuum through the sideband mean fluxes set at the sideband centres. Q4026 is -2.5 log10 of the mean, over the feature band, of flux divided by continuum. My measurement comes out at -0.10 mag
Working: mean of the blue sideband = 23.3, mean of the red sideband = 28.6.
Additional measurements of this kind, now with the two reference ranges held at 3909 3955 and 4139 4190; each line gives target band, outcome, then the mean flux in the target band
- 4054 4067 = -0.12 mag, 28.5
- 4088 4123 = 0.22 mag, 21.2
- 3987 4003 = -0.16 mag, 28.7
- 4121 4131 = 0.05 mag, 25.2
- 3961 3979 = 0.37 mag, 17.3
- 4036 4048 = -0.16 mag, 29.1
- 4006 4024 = -0.23 mag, 30.7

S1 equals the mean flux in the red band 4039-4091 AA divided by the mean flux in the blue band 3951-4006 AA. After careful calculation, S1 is 1.19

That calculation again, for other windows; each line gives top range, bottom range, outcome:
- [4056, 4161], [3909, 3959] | 1.06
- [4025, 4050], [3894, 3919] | 1.21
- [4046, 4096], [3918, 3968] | 1.21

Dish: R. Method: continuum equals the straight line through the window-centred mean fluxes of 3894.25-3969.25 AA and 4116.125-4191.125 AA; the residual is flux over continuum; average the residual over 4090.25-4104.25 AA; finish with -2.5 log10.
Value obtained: 0.33 mag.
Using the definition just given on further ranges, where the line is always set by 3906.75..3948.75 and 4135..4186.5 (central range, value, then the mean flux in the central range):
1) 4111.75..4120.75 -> 0.05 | 25.1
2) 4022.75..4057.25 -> -0.16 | 29.2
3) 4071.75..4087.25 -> -0.05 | 26.9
